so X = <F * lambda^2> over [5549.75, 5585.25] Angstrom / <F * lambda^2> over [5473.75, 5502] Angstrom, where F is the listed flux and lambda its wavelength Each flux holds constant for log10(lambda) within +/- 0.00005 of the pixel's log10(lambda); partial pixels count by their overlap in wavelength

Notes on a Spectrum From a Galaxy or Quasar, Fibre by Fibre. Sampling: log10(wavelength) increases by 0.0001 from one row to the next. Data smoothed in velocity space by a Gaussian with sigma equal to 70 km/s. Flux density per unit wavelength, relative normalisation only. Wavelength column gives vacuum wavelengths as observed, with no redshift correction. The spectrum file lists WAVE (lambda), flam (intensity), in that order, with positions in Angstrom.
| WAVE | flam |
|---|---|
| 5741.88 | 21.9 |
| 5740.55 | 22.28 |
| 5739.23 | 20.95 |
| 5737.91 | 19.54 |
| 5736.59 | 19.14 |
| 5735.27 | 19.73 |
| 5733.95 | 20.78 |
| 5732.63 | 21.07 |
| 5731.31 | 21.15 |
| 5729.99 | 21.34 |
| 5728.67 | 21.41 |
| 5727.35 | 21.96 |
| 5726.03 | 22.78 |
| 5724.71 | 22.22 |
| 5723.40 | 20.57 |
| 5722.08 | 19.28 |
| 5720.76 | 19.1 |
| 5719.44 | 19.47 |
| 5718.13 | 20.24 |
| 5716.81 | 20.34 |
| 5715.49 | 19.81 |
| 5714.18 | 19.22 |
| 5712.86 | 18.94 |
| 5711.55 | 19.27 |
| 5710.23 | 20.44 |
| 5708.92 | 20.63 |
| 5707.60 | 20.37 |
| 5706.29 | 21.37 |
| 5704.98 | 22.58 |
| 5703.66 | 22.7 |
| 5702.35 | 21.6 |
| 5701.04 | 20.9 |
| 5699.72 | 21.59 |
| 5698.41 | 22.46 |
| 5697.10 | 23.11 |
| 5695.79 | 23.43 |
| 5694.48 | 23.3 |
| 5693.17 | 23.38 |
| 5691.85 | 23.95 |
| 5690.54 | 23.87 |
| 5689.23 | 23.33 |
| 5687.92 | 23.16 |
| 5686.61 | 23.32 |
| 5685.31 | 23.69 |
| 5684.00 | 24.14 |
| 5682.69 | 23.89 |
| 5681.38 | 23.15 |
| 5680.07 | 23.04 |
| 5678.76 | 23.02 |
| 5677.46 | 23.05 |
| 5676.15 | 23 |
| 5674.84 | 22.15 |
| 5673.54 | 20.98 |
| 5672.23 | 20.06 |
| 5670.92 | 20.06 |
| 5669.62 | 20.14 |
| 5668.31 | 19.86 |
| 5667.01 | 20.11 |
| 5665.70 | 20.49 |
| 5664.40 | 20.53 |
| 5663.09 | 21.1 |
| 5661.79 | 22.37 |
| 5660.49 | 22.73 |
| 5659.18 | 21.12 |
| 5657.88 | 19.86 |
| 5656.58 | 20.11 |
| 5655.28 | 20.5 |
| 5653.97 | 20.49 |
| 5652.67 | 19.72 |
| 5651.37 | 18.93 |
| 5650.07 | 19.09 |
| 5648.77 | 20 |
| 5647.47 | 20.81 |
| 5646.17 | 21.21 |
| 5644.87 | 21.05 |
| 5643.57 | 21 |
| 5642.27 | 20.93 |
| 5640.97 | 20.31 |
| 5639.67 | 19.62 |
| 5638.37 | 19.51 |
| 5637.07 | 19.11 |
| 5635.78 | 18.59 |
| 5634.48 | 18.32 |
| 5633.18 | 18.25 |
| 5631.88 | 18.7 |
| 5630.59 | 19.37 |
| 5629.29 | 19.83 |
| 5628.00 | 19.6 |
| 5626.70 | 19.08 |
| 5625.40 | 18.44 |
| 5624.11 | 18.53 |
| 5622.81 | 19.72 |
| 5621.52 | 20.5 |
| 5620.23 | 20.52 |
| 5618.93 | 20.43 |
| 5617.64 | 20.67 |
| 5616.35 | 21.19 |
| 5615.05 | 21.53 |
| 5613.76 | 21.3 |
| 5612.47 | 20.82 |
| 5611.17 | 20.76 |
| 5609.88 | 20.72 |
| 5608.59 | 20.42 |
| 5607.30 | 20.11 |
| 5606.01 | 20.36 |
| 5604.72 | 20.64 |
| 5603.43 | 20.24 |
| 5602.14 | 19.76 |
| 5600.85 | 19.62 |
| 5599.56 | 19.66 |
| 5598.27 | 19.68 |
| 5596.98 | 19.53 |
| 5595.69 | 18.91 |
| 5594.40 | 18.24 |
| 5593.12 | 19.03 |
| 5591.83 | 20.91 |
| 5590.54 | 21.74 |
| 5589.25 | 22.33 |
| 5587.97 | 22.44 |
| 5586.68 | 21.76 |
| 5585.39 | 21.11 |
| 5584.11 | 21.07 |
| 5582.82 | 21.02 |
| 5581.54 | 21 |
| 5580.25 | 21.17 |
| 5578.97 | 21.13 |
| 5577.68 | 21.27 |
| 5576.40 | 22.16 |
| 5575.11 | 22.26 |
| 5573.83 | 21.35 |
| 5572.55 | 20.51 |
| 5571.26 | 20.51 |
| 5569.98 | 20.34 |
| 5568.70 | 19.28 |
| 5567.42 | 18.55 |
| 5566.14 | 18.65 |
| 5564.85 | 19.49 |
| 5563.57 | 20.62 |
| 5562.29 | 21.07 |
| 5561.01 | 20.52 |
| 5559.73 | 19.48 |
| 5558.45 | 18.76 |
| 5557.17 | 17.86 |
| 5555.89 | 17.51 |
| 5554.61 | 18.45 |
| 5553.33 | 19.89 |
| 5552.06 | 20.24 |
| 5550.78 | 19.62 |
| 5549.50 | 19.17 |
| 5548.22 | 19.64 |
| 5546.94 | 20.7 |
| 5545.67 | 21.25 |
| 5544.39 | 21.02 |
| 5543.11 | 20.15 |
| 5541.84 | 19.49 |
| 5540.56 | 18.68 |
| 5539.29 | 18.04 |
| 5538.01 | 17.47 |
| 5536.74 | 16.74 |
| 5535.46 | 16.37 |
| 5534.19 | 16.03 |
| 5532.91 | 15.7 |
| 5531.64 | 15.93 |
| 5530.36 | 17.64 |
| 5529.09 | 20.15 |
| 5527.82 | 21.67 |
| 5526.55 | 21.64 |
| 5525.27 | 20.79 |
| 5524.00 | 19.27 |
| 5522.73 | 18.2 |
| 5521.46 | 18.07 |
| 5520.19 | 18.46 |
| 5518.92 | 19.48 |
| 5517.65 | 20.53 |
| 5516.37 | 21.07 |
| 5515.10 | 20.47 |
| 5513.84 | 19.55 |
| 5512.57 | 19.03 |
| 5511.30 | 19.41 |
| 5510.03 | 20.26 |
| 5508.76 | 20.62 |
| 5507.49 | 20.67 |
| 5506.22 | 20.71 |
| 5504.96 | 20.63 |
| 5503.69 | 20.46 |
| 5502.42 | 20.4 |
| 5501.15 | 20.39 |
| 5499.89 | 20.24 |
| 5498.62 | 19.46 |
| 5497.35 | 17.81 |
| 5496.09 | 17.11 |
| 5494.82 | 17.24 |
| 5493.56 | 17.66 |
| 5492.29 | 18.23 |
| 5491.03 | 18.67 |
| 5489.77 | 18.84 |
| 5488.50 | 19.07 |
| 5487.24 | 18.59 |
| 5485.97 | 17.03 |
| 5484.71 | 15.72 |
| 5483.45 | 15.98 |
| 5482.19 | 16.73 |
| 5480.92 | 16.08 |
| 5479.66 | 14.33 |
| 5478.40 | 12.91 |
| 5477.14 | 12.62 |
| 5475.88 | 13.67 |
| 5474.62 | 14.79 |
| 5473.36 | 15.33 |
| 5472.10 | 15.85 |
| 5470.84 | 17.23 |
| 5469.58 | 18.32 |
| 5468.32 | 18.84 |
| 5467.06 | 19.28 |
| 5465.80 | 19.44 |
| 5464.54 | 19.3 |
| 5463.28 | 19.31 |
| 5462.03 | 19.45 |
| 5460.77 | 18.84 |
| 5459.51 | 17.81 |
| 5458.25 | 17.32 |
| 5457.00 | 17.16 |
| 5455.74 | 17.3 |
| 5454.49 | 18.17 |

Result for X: 1.22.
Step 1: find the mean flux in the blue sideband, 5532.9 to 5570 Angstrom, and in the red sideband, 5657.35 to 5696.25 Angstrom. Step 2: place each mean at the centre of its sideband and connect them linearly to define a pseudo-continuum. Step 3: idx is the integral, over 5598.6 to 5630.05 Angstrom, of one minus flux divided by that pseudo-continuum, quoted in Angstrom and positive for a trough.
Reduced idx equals 0.70 Angstrom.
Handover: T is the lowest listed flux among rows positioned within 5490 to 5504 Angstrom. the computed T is 17.11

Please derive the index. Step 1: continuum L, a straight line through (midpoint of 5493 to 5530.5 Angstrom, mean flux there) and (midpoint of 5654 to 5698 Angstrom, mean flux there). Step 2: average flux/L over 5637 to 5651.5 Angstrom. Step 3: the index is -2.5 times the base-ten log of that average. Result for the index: 0.07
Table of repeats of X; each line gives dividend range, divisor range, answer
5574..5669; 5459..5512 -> 1.19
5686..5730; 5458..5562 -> 1.25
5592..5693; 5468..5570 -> 1.16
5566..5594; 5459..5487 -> 1.30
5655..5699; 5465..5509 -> 1.34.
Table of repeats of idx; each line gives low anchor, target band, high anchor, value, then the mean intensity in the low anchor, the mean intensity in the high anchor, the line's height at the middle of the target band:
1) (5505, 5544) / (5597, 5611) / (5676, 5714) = 0.4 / 19.1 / 22.4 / 20.6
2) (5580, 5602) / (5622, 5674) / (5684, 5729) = 2.6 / 20.5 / 21.6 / 21.1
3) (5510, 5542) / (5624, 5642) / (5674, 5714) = 1.7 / 18.8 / 22.4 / 21.1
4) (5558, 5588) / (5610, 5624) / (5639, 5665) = 0.0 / 20.6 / 20.6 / 20.6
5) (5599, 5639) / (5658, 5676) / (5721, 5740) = -0.6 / 19.9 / 20.8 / 20.3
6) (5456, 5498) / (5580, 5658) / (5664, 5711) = 1.3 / 17.2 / 22.1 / 20.5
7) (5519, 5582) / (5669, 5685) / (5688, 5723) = -1.0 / 19.5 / 21.4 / 21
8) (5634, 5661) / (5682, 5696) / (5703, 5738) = -2.2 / 20.1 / 20.6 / 20.4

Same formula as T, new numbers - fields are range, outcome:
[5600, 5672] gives 18.25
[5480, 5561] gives 15.7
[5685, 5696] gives 23.16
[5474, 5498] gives 12.62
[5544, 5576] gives 17.51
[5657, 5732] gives 18.94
